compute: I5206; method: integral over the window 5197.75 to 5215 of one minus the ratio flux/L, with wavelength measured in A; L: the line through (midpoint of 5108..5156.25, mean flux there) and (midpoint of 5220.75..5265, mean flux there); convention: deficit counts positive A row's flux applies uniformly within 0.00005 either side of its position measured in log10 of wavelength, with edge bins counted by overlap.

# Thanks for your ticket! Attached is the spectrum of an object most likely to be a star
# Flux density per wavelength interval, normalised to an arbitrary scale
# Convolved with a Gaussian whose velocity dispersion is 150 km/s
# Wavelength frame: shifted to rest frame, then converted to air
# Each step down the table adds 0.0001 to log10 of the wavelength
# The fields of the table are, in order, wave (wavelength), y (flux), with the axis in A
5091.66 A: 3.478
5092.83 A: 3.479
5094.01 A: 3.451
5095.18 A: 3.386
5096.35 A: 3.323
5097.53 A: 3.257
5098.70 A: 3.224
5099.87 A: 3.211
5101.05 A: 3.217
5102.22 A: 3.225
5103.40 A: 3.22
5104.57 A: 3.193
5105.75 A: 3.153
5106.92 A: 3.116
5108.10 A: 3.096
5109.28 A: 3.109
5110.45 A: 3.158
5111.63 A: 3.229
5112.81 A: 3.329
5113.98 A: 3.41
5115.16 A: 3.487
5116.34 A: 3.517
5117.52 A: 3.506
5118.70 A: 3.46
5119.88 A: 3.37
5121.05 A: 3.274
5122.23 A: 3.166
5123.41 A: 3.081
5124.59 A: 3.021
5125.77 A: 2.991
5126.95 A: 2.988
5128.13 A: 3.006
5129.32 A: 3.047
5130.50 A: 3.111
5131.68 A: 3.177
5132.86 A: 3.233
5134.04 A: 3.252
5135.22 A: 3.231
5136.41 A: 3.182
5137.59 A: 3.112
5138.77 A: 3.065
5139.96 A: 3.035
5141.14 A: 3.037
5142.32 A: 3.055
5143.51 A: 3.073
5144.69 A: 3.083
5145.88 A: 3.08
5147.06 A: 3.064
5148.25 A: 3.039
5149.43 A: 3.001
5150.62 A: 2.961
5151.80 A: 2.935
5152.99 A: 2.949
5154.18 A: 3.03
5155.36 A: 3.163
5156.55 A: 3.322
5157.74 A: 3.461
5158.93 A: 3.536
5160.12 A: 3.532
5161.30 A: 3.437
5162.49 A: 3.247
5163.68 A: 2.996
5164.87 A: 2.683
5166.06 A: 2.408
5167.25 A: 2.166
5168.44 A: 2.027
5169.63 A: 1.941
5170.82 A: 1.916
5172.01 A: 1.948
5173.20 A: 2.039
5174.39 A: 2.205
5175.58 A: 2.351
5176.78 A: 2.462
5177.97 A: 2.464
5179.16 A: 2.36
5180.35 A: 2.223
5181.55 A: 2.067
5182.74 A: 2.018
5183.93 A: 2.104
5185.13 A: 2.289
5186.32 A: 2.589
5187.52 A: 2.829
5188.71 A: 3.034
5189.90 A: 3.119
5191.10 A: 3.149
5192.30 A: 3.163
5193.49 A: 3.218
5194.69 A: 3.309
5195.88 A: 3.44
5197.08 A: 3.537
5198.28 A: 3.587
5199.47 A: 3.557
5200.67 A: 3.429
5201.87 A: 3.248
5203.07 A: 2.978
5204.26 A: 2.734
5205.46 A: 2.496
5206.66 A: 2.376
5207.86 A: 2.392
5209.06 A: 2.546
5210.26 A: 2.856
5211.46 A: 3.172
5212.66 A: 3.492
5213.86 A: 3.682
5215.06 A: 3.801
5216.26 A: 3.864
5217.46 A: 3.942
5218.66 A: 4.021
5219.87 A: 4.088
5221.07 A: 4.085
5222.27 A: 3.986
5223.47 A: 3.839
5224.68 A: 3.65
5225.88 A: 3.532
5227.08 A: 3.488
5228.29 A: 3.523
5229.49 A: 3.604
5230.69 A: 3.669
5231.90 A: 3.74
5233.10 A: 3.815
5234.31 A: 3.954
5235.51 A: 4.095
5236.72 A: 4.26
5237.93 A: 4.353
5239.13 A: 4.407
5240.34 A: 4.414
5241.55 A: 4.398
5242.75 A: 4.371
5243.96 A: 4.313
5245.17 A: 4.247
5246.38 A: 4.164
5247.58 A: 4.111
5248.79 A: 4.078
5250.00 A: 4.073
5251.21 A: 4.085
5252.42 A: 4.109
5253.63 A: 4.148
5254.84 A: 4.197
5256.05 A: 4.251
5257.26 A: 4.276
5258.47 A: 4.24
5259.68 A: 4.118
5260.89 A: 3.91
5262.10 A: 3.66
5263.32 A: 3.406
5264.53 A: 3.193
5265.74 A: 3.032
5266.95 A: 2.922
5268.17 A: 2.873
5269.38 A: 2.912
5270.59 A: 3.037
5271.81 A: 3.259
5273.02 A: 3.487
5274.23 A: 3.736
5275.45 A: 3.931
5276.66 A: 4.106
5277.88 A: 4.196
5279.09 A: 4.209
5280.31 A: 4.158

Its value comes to 3.0 A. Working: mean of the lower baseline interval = 3.15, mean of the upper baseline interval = 4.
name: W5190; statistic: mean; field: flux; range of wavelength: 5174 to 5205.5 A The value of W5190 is 2.82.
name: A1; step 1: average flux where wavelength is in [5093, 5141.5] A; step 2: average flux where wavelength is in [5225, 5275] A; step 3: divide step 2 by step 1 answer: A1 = 1.19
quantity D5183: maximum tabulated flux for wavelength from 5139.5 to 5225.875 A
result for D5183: 4.088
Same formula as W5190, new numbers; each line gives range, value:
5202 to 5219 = 3.16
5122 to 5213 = 2.89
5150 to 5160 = 3.18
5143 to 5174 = 2.84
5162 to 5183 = 2.31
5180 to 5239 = 3.32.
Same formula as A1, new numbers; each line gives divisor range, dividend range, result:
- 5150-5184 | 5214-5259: 1.53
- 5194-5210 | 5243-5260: 1.37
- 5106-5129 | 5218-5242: 1.22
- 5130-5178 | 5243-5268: 1.36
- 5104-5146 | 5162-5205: 0.85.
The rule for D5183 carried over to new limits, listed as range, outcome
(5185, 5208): 3.587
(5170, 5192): 3.149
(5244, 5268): 4.276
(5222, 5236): 4.095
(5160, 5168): 3.532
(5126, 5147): 3.252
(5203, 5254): 4.414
